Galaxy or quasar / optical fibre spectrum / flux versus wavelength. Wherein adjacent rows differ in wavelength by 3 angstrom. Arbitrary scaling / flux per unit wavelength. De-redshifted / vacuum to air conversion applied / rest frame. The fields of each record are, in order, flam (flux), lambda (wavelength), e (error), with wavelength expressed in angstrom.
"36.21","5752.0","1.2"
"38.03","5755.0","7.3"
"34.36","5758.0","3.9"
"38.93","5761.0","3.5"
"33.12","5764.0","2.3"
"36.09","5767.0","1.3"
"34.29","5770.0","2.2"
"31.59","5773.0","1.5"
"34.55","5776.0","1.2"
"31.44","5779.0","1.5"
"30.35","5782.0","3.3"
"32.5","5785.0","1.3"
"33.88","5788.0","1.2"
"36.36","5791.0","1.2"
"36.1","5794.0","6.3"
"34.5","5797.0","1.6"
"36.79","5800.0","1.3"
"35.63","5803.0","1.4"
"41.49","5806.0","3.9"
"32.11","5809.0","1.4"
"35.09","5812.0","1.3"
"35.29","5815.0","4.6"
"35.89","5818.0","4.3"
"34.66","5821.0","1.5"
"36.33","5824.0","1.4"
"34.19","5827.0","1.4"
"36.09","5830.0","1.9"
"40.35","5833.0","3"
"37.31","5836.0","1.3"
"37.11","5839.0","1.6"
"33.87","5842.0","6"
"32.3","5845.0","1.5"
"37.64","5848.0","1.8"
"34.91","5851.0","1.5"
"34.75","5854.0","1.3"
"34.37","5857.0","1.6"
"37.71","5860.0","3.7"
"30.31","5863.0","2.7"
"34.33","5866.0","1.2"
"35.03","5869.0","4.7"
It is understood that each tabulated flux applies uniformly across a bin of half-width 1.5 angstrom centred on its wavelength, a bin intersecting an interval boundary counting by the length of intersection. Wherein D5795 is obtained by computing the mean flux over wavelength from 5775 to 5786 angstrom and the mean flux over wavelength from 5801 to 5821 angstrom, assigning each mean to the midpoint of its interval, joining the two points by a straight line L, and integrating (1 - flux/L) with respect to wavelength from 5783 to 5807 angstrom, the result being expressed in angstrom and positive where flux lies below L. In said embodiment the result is -1.3 angstrom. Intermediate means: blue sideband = 32.1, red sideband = 35.8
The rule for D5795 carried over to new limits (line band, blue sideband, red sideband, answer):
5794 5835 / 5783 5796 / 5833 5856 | -1.1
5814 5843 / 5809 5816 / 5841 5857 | -1.3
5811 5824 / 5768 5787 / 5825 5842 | 0.1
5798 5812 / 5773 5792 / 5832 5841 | -0.5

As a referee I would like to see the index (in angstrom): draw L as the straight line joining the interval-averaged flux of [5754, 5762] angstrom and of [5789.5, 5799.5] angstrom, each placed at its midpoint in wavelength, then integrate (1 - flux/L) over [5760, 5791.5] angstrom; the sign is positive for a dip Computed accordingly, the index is 2.3 angstrom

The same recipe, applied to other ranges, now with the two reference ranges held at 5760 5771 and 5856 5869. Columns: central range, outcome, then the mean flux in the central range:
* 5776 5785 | 0.9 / 31.8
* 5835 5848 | -0.3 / 35.4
